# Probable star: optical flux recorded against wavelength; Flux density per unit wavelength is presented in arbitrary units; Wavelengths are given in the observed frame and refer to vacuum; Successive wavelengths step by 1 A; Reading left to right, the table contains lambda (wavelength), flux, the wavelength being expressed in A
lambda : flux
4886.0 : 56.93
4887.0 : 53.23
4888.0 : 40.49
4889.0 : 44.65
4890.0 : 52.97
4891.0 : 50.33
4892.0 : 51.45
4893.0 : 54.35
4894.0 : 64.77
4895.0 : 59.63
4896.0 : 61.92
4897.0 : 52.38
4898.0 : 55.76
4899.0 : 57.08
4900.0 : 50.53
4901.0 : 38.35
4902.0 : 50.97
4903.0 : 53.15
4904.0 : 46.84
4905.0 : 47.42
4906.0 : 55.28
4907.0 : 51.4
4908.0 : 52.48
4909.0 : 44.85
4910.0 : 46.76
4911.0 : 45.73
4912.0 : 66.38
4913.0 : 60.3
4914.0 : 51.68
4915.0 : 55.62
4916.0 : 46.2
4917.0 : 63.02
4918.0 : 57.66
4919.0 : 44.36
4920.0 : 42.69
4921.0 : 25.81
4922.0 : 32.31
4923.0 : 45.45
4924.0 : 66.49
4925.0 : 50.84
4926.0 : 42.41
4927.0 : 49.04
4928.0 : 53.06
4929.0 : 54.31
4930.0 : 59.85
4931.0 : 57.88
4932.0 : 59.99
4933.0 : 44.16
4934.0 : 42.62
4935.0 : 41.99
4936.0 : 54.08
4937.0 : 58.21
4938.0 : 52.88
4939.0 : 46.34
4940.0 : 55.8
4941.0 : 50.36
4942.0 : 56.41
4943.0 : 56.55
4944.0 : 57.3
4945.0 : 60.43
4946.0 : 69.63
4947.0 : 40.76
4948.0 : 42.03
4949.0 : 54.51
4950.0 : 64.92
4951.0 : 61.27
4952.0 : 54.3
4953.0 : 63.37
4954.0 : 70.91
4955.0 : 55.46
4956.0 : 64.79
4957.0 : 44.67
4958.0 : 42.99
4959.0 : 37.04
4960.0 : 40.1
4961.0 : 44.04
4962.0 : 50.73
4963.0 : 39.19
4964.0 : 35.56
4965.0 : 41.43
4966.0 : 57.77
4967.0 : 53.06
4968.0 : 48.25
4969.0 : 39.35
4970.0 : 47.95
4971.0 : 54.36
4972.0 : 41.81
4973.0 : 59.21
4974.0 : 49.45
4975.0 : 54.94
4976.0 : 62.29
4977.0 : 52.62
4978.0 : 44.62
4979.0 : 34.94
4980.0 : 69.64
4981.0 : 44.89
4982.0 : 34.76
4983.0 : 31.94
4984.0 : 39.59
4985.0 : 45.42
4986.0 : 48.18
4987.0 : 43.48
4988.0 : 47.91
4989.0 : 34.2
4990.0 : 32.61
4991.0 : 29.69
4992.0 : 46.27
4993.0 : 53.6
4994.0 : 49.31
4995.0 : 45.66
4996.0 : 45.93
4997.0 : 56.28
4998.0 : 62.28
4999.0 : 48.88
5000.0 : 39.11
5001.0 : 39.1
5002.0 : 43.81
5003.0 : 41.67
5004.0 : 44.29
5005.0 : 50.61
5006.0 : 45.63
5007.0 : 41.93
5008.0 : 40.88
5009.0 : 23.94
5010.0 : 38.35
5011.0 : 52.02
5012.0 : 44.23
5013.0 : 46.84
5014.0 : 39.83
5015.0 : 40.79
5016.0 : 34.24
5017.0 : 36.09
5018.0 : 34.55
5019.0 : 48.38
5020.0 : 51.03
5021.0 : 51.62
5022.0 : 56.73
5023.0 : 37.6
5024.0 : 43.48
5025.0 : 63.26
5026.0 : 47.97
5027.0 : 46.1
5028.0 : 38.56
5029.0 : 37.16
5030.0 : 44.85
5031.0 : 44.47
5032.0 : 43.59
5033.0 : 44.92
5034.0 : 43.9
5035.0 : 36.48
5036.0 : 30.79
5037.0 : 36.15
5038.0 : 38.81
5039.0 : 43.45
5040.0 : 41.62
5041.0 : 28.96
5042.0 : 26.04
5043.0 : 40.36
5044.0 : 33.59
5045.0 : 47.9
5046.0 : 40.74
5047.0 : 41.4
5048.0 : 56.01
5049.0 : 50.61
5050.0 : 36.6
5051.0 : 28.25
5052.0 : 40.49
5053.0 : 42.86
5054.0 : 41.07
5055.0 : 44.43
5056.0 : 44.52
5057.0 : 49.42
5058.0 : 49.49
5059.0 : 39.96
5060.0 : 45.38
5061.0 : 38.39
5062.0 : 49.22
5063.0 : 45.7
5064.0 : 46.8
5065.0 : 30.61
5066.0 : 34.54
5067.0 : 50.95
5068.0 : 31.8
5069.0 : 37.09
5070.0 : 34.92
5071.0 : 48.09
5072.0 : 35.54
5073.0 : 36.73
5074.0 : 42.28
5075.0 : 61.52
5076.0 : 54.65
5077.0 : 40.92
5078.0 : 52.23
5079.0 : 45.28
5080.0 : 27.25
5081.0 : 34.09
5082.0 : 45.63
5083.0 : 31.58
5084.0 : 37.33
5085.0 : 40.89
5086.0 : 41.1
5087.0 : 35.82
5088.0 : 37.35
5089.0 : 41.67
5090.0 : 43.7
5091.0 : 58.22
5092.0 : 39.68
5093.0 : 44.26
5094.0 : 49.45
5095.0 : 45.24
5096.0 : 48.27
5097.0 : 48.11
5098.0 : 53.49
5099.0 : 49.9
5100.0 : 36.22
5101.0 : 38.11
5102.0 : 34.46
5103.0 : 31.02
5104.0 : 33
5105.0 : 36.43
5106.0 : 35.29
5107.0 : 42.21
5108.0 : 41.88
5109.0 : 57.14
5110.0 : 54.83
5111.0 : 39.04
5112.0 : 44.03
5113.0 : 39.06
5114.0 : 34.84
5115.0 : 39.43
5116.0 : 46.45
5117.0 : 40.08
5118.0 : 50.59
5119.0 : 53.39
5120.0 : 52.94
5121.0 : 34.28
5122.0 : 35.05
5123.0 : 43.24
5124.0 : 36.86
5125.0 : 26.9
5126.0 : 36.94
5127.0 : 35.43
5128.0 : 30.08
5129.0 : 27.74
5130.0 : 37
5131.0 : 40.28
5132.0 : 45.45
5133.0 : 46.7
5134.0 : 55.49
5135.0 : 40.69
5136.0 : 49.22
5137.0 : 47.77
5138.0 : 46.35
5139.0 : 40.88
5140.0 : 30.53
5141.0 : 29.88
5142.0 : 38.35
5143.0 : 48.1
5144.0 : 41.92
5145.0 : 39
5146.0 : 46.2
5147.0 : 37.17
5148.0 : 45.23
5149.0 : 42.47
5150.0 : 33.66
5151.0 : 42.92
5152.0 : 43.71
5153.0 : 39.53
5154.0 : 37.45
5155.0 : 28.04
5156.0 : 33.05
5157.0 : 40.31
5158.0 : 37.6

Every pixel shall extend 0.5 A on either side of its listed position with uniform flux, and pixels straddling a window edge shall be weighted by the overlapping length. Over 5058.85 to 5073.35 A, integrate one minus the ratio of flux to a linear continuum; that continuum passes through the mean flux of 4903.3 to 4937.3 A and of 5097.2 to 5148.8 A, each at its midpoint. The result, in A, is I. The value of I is 1.11 A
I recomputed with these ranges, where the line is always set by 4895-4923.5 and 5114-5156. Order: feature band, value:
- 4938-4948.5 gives -1.02 A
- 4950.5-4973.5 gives -0.92 A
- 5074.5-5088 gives 0.25 A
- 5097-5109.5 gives 0.22 A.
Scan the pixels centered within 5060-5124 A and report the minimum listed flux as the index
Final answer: 27.25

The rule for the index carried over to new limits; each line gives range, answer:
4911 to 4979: 25.81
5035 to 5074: 26.04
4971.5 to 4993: 29.69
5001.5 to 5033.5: 23.94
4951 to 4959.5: 37.04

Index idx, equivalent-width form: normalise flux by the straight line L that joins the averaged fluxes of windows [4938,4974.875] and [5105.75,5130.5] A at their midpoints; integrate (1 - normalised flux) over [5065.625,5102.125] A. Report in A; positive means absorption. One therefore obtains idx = 0.4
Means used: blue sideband 51.5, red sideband 40.6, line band 42.5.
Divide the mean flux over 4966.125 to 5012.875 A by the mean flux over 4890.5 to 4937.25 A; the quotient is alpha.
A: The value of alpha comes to 0.89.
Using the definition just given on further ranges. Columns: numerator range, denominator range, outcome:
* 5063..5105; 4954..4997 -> 0.89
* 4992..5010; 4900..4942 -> 0.90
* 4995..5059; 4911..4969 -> 0.84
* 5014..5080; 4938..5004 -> 0.87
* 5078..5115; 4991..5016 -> 0.94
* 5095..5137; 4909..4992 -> 0.84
